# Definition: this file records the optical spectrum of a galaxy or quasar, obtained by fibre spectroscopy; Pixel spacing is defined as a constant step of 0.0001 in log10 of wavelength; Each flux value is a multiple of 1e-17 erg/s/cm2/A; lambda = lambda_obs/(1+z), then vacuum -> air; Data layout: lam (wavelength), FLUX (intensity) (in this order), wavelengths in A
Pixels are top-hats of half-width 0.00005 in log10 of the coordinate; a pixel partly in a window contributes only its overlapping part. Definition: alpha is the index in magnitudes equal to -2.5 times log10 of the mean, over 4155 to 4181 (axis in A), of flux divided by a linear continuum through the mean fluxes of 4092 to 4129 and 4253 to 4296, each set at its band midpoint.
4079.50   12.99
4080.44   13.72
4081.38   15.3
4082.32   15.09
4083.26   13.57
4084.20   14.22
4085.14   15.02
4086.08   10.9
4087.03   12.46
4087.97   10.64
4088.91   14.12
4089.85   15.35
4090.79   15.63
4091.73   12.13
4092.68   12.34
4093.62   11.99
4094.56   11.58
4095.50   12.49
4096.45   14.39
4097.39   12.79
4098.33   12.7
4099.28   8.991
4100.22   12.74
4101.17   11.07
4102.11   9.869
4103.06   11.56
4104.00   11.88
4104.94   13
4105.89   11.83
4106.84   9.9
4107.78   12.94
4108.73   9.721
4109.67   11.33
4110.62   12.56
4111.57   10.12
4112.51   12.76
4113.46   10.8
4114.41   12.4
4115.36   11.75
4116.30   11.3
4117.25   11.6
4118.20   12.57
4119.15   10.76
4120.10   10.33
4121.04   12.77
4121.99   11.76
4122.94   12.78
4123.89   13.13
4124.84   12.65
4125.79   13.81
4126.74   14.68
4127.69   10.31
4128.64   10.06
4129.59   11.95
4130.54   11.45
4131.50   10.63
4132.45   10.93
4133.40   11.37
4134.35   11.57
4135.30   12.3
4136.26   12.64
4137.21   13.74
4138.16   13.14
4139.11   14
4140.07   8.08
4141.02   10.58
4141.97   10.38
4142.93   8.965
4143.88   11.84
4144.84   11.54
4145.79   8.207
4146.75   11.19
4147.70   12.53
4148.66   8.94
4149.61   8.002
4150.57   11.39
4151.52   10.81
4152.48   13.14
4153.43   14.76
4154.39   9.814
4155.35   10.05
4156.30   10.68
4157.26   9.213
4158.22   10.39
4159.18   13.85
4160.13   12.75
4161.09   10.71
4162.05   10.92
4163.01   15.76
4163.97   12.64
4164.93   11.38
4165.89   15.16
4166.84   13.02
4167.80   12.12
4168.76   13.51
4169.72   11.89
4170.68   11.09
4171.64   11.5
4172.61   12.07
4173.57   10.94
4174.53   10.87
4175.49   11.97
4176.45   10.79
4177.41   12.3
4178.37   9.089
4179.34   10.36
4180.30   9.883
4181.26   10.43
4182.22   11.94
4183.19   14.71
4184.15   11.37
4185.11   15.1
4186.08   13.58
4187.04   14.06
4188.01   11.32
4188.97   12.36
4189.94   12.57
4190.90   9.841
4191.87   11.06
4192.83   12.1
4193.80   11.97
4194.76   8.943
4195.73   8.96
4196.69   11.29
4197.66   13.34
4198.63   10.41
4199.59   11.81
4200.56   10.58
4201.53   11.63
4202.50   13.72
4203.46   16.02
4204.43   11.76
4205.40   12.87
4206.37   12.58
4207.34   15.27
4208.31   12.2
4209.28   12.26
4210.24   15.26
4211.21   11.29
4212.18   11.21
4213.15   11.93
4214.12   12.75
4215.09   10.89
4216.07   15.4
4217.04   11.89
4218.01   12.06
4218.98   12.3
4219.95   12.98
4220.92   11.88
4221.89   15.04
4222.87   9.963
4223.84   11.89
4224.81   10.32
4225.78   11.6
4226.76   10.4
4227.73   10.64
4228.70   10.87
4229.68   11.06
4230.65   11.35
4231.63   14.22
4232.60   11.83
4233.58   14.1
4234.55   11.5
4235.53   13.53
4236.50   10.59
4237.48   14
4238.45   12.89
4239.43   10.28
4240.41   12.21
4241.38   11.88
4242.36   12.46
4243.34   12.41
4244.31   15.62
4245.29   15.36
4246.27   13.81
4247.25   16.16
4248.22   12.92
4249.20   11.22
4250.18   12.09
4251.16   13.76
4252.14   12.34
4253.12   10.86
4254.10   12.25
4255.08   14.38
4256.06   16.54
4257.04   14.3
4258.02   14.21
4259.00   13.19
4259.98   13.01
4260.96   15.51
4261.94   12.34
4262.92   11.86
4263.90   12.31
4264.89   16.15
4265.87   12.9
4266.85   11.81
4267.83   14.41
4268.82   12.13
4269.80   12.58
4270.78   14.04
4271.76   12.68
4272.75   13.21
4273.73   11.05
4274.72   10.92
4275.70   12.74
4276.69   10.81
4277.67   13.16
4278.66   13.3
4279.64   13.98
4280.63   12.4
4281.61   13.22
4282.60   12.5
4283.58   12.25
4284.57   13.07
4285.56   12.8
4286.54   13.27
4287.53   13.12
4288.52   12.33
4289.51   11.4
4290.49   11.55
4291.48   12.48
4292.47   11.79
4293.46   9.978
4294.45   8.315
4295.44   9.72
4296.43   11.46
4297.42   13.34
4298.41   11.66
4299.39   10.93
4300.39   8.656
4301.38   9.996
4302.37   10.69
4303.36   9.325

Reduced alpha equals 0.04 mag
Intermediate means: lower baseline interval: 11.9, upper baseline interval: 12.7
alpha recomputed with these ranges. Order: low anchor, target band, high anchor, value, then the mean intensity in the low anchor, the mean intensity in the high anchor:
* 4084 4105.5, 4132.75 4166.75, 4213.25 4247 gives 0.08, 12.5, 12.4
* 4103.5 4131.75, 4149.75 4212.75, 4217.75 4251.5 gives 0.02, 11.8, 12.4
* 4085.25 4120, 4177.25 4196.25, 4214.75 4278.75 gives 0.07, 12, 12.7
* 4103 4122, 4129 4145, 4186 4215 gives 0.03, 11.6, 12.1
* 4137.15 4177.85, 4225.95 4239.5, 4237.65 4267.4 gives 0.08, 11.5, 13.2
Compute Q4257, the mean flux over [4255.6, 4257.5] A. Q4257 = 15.4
